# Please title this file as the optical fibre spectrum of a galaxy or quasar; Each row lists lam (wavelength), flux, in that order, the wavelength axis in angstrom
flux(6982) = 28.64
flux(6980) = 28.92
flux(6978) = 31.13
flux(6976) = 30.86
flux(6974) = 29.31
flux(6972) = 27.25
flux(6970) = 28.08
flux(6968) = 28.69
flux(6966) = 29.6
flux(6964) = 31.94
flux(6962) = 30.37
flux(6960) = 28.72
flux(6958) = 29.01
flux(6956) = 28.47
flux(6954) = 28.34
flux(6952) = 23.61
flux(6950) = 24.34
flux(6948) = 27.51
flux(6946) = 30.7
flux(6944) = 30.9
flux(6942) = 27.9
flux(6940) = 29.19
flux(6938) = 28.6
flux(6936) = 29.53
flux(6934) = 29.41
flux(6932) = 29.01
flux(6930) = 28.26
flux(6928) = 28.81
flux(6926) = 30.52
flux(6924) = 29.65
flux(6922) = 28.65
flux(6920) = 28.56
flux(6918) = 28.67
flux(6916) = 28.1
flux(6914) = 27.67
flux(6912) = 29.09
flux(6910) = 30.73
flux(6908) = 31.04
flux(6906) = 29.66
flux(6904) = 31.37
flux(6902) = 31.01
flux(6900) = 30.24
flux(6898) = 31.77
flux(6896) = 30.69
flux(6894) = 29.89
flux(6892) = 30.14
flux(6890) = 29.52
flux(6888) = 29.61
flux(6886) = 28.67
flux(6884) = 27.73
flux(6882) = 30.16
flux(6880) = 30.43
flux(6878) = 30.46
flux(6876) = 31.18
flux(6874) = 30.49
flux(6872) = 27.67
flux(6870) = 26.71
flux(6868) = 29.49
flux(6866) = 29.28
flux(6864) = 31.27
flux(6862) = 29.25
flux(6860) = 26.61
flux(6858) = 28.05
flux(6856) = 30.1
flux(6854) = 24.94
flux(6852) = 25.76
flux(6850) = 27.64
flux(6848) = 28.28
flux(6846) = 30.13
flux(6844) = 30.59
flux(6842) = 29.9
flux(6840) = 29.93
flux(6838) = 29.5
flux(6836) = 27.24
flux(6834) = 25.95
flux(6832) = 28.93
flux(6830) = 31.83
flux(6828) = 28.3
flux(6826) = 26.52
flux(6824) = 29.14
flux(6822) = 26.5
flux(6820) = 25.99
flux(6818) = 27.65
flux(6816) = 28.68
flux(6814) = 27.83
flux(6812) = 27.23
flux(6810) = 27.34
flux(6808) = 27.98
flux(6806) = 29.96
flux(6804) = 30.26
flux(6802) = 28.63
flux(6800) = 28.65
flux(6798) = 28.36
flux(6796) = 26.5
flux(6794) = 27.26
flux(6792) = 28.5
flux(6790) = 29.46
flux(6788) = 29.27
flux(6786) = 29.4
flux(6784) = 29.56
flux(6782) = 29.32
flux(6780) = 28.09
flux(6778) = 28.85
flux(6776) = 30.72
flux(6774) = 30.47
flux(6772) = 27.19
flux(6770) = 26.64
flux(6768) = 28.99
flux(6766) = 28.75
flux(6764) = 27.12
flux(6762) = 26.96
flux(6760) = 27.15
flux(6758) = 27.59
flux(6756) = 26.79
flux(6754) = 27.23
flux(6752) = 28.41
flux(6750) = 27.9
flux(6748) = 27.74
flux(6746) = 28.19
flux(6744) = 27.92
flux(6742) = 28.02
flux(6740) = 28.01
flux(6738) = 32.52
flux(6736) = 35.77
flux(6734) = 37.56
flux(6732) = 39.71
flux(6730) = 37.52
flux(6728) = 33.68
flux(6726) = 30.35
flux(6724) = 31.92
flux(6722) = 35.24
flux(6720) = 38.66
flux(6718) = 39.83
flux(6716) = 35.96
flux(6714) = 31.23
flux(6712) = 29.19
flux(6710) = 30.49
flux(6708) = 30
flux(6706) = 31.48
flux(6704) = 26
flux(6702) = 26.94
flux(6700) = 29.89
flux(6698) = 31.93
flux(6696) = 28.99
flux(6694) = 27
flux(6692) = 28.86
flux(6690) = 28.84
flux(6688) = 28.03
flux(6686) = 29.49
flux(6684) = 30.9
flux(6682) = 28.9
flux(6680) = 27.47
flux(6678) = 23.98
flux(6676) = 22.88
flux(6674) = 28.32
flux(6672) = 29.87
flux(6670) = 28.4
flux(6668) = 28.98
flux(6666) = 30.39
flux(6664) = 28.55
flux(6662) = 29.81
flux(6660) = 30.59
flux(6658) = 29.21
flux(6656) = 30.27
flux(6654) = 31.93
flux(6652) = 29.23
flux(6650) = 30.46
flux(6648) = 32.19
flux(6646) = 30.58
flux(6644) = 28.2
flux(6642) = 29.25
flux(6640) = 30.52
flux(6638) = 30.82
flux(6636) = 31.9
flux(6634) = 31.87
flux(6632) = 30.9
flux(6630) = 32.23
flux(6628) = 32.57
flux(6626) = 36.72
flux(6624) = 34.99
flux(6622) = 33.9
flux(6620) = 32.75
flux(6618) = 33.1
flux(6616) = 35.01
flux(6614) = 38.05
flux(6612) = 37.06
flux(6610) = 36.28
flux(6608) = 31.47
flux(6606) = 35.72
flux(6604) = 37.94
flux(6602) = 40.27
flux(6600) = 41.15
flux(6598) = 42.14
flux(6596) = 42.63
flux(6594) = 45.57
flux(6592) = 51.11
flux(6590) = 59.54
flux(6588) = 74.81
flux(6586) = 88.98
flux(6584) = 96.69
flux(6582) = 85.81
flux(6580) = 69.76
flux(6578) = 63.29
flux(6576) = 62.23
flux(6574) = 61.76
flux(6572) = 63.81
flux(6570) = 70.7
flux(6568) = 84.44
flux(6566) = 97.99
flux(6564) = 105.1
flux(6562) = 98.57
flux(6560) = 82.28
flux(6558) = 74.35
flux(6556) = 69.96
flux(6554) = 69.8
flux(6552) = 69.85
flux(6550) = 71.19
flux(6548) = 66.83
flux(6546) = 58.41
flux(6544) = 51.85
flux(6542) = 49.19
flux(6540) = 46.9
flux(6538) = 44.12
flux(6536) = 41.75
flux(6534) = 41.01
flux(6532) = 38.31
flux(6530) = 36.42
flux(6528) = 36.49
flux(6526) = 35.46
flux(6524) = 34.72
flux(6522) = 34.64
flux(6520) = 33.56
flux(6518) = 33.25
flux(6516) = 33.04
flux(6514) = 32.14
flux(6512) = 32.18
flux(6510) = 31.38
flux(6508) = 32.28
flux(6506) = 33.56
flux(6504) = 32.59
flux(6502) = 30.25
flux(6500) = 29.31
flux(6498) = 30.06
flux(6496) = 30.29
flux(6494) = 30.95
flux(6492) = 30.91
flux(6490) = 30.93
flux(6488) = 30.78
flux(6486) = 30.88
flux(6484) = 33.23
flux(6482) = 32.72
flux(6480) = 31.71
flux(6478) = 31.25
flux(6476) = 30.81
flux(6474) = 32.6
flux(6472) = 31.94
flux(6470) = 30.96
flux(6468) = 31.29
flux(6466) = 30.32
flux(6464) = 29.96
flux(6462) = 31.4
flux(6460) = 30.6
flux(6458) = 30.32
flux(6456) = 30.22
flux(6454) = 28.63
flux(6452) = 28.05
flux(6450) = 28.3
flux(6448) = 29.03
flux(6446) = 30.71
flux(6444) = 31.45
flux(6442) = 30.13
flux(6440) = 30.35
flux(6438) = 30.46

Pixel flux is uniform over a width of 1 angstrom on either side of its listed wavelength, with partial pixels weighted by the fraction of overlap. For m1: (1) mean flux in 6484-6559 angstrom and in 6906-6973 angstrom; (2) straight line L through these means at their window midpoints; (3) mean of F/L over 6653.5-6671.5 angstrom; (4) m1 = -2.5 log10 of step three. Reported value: 0.24 mag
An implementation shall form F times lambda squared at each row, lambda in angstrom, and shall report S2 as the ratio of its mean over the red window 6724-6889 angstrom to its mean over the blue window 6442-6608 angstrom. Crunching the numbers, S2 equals 0.7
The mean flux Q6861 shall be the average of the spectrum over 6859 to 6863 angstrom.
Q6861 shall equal 27.9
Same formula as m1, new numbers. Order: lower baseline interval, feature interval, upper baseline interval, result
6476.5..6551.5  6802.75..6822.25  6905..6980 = 0.13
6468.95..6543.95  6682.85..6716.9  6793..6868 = 0.04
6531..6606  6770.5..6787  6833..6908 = 0.33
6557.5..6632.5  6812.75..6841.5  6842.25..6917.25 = 0.21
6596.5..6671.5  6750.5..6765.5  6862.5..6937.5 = 0.15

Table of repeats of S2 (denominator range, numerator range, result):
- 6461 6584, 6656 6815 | 0.66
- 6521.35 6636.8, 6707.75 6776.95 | 0.61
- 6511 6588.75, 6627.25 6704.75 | 0.51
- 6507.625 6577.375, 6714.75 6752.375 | 0.63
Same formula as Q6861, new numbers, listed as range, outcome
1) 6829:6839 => 28.7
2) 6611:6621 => 35.2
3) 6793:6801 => 27.7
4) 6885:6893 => 29.5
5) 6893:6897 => 30.3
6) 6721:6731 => 33.7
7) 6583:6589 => 86.8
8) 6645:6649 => 31.4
